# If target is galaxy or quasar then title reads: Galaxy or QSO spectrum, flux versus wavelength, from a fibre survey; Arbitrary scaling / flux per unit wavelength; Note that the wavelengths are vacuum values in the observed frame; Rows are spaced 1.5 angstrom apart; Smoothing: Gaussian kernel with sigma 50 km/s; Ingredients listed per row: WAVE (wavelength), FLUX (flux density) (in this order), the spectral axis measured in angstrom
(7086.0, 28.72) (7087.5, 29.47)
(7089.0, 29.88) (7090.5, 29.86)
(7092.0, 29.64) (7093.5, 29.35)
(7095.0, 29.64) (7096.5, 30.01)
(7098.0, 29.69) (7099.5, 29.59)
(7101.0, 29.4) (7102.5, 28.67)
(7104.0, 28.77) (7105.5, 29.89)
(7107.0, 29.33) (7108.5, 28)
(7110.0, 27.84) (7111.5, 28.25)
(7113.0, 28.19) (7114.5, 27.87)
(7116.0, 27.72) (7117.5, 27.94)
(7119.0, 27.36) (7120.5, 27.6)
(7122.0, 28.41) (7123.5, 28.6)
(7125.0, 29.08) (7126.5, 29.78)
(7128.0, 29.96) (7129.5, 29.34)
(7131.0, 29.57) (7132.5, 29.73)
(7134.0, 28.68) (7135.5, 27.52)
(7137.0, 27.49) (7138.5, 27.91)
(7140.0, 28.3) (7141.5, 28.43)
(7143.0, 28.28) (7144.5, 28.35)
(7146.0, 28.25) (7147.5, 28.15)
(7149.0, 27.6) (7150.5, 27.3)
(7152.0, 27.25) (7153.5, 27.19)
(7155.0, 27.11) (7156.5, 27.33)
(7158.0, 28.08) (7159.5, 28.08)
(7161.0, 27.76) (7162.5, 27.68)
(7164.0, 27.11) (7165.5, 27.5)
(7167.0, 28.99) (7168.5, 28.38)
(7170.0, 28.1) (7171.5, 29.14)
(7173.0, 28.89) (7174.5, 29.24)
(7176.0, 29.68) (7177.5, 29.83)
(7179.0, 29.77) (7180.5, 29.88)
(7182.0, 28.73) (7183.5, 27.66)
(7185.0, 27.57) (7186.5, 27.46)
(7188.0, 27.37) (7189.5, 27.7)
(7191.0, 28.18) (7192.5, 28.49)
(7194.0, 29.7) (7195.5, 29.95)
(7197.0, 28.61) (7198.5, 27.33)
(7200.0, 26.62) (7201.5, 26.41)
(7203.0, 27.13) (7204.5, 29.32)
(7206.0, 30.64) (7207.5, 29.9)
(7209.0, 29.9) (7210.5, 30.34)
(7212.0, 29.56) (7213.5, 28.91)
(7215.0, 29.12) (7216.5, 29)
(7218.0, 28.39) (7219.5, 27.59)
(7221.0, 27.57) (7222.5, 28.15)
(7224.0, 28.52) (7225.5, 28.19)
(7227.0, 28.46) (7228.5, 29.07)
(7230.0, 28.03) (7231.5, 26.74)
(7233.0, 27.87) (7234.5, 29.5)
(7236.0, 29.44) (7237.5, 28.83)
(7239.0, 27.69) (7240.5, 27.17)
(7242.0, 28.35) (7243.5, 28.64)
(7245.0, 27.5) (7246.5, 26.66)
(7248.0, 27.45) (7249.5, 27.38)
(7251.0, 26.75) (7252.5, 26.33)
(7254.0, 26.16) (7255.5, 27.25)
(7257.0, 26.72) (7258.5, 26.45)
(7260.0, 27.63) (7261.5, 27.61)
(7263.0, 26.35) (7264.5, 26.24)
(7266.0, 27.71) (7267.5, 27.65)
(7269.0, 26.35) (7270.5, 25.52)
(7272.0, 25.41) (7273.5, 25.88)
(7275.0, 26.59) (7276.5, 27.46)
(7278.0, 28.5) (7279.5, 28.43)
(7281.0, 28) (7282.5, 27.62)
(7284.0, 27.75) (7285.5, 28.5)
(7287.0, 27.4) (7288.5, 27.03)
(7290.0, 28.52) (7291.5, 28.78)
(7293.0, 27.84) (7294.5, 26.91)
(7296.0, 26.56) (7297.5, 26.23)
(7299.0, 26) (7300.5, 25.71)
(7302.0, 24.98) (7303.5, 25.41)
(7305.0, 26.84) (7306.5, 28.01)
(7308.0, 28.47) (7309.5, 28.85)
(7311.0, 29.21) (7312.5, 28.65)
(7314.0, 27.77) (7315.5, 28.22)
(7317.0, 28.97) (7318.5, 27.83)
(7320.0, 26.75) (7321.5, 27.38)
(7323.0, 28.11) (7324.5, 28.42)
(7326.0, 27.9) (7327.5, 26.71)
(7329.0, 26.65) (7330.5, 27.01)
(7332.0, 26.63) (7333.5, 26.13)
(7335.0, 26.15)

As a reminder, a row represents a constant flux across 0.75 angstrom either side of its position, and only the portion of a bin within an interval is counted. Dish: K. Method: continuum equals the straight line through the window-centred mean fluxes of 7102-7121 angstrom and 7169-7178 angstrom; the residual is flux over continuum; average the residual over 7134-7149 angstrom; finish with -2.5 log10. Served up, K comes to 0.02 mag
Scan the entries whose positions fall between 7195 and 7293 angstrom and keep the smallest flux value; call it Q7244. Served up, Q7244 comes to 25.41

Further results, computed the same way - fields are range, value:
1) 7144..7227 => 26.41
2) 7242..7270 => 26.16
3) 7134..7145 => 27.49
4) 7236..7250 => 26.66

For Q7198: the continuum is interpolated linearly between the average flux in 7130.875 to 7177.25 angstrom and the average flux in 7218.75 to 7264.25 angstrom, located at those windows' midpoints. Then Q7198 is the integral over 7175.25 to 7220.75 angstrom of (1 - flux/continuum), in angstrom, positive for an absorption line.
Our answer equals -1.3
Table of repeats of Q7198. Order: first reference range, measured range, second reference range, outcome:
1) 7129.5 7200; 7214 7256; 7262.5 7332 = -0.2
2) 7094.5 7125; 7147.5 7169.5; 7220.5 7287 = 0.4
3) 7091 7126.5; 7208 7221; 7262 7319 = -0.5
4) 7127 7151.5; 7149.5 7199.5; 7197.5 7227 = 0.4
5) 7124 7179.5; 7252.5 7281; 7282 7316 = 0.8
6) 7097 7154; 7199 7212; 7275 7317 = -0.4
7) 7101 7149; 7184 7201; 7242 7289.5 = -0.1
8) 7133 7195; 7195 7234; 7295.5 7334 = -0.8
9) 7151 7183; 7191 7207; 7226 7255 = -0.2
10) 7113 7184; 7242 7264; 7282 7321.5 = 0.5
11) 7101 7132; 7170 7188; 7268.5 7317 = -0.4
